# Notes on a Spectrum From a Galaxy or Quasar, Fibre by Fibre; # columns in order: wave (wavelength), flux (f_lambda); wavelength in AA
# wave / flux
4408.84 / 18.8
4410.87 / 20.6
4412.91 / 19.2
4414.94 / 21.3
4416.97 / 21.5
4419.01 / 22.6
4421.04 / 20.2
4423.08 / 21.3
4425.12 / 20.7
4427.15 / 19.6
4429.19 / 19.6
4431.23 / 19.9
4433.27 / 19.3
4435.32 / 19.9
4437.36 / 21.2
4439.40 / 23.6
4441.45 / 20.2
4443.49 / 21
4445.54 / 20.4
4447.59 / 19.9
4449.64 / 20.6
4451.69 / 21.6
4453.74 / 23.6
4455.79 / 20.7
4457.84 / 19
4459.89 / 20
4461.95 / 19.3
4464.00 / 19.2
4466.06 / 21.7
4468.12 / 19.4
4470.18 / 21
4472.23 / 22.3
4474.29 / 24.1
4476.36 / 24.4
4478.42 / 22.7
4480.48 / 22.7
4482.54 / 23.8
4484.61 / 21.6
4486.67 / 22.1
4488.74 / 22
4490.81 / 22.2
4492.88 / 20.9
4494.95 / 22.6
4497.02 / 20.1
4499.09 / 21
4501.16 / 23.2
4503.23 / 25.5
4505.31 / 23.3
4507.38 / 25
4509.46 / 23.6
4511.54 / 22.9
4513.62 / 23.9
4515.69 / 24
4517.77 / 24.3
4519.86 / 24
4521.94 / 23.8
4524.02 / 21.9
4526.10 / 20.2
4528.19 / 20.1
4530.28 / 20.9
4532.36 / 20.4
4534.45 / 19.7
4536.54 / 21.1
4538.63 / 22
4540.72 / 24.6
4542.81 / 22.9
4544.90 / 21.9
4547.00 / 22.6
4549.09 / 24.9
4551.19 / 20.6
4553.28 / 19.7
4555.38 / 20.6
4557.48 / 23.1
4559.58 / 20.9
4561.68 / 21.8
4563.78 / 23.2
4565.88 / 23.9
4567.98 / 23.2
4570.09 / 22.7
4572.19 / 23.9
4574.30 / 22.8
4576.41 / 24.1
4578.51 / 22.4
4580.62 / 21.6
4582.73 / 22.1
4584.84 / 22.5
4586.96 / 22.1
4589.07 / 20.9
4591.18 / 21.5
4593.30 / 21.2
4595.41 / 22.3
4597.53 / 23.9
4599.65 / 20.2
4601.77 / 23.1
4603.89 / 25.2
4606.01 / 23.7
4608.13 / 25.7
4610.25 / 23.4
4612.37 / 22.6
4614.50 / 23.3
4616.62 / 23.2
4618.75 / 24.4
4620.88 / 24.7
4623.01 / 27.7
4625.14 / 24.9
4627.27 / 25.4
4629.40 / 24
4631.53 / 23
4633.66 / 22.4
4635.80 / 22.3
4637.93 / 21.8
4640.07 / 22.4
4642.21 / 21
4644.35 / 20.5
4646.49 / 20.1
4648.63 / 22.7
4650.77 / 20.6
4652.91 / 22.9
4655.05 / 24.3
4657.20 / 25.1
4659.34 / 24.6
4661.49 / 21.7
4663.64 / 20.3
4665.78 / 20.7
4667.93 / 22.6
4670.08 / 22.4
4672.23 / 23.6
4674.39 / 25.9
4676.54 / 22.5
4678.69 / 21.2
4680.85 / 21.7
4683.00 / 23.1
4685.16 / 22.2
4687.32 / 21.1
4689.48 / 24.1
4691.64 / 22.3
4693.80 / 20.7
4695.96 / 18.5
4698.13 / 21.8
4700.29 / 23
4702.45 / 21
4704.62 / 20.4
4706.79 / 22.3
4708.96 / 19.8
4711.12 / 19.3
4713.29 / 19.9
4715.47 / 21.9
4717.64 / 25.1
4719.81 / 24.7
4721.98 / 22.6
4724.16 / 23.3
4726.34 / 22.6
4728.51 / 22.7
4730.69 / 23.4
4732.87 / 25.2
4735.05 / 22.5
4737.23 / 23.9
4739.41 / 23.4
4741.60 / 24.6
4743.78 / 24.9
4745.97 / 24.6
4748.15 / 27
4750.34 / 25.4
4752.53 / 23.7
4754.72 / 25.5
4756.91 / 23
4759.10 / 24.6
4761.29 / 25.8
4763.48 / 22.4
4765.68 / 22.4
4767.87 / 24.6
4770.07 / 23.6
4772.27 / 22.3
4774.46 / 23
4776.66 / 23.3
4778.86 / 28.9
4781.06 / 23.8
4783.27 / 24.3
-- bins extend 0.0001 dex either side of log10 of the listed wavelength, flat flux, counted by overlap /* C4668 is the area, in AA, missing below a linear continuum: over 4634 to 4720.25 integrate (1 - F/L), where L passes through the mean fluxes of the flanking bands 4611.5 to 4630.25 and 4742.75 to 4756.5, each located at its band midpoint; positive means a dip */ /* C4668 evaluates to 9.4 AA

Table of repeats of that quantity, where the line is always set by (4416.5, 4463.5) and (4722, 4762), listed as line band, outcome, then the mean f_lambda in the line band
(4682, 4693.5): 0.54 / 22.4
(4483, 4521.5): -2.78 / 22.9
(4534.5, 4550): -0.56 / 22.6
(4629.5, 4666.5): 1.40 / 22.2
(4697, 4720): 2.08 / 21.6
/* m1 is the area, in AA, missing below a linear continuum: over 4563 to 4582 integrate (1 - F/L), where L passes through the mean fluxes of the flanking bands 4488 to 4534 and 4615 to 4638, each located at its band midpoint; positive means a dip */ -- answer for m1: 0.2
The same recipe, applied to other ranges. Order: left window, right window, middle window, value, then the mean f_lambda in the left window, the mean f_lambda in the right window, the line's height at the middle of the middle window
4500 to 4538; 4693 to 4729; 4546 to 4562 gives 0.5 AA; 22.6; 21.7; 22.5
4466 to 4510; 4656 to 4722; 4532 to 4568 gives 0.5 AA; 22.5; 22.1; 22.4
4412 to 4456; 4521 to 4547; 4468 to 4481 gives -0.9 AA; 20.8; 21.7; 21.2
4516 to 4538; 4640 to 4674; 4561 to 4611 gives -1.9 AA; 21.7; 22.3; 22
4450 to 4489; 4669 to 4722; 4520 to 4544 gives 0.0 AA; 21.6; 22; 21.7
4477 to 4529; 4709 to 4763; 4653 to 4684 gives 0.7 AA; 22.7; 23.6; 23.4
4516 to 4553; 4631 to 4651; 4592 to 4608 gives -0.8 AA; 22.1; 21.7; 21.8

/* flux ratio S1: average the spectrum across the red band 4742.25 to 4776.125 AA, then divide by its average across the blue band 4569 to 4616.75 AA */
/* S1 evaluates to 1.06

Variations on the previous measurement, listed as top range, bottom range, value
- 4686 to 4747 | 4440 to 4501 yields 1.05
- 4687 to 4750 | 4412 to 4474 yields 1.10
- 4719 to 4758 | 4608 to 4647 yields 1.03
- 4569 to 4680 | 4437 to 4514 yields 1.05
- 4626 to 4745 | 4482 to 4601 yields 1.01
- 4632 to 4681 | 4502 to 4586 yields 0.99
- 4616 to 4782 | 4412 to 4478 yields 1.10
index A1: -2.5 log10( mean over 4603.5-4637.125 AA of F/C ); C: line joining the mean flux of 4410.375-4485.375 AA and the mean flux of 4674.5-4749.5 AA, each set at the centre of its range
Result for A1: -0.09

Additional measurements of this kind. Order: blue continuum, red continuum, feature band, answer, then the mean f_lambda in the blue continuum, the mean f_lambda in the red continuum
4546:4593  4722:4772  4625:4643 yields 0.00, 22.3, 24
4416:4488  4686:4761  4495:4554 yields -0.04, 21.2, 22.9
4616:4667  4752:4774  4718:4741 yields 0.00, 22.9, 23.8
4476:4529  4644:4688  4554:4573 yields 0.00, 22.8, 22.4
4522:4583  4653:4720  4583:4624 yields -0.05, 22.1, 22.2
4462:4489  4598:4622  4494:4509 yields -0.03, 22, 23.6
